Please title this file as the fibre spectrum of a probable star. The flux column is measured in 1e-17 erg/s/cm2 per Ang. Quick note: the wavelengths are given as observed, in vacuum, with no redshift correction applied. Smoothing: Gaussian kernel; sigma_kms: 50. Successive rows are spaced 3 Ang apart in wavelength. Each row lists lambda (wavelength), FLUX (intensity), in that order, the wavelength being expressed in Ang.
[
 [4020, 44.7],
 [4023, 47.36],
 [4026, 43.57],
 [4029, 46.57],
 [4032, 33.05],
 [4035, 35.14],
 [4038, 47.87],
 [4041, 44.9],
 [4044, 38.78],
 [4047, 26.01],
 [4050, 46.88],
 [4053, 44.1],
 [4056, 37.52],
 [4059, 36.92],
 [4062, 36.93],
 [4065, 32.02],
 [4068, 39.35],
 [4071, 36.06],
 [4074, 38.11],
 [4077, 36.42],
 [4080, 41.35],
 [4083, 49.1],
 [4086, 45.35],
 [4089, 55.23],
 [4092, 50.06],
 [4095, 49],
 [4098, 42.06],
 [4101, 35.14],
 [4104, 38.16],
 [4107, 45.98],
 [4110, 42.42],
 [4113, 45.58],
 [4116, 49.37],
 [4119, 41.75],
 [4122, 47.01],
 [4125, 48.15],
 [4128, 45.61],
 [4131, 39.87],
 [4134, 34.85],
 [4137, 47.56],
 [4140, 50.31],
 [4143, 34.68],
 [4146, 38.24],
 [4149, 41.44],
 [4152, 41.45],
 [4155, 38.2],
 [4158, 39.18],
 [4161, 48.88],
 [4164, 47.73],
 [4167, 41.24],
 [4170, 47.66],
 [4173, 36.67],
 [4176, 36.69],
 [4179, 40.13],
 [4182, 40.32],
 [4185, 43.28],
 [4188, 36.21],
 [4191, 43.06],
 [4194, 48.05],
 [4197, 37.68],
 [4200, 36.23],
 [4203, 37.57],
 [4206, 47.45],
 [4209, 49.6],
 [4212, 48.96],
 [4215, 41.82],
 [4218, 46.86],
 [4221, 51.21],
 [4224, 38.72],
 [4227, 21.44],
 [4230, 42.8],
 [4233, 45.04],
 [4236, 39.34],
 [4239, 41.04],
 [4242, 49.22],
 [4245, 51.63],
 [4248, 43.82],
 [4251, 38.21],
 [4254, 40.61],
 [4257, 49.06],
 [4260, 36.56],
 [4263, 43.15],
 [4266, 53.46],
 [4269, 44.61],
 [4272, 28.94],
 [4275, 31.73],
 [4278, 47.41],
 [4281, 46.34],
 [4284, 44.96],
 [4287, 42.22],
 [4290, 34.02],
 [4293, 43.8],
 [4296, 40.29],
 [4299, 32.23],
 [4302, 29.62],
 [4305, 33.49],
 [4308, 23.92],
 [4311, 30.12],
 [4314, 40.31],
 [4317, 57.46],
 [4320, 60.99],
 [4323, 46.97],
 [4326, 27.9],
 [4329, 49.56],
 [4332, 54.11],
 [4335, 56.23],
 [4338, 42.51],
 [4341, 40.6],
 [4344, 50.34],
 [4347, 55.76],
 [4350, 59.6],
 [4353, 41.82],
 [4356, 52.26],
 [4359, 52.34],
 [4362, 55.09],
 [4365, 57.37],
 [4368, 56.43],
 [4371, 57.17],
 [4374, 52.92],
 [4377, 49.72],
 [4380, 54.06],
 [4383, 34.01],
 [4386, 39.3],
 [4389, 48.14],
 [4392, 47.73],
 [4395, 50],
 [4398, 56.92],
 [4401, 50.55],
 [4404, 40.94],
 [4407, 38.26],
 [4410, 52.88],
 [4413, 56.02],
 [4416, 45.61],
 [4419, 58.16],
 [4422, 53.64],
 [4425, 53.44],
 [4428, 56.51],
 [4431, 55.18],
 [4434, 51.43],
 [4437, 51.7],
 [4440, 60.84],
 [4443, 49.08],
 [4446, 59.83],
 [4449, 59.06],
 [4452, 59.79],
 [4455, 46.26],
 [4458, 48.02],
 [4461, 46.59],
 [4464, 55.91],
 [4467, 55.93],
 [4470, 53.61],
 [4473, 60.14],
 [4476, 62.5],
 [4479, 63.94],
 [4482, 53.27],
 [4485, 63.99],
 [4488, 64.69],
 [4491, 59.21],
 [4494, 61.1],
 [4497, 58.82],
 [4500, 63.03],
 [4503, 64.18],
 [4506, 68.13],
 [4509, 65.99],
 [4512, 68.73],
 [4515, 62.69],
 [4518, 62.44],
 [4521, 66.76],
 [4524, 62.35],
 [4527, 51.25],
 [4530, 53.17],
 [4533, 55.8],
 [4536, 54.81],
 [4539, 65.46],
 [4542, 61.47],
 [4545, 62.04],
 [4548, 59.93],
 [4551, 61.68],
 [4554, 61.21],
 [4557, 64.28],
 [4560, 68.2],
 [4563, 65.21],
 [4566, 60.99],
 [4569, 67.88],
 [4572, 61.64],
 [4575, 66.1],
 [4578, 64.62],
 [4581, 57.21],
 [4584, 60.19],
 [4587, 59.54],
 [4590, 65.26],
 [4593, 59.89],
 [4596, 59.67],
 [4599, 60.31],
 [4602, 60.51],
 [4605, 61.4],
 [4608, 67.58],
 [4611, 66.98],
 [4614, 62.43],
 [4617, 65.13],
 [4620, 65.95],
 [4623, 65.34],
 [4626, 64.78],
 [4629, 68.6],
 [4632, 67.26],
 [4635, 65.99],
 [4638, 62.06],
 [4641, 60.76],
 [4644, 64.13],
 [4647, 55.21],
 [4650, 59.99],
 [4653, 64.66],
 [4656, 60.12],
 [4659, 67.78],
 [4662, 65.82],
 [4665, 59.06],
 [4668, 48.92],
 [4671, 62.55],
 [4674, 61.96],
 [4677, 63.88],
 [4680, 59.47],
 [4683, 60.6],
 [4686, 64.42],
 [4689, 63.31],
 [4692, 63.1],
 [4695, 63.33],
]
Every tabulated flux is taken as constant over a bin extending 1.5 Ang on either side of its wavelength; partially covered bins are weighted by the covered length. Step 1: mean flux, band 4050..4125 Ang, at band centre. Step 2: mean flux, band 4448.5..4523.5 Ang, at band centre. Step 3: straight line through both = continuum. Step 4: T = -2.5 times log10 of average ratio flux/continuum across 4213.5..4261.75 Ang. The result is 0.16 mag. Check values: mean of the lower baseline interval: 42.5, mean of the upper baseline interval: 59.8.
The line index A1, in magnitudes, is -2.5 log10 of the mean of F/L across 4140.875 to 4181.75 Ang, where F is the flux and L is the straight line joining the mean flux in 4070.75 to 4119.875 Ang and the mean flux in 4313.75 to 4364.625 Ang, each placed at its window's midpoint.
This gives 0.111 mag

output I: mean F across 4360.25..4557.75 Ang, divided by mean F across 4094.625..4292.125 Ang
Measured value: 1.32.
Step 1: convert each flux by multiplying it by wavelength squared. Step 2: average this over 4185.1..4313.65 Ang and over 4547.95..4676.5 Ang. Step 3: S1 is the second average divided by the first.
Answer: 1.8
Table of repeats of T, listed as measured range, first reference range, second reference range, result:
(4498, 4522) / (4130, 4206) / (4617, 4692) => -0.16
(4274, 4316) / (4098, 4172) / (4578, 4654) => 0.30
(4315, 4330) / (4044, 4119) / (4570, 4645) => 0.07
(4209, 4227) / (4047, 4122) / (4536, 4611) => 0.09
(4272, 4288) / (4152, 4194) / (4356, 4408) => 0.11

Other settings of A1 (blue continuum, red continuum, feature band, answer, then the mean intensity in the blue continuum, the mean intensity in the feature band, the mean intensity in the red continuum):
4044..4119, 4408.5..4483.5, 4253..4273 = 0.130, 41.6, 42.7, 54.8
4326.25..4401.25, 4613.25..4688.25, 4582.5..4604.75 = -0.011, 50.2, 60.8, 62.7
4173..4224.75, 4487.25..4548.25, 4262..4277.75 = 0.145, 42.5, 40.8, 61.5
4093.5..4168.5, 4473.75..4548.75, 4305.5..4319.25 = 0.312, 43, 38.9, 61.4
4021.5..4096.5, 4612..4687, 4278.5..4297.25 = 0.176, 41.5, 42.3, 62.7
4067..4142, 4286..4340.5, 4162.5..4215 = 0.014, 43.7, 42.3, 41.4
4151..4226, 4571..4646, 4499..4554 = -0.044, 42.5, 61.6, 63.3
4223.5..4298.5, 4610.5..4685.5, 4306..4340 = 0.014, 41.5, 44.3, 62.7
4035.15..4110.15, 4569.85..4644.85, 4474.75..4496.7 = -0.050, 41.3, 61.1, 63.4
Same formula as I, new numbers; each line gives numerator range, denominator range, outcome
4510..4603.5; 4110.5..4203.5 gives 1.46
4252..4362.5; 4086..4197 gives 1.01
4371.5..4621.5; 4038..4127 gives 1.37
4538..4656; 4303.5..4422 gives 1.31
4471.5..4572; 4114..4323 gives 1.48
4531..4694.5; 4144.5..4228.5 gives 1.50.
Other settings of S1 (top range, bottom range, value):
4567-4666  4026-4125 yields 1.94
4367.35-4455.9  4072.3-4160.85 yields 1.37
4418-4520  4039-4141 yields 1.64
